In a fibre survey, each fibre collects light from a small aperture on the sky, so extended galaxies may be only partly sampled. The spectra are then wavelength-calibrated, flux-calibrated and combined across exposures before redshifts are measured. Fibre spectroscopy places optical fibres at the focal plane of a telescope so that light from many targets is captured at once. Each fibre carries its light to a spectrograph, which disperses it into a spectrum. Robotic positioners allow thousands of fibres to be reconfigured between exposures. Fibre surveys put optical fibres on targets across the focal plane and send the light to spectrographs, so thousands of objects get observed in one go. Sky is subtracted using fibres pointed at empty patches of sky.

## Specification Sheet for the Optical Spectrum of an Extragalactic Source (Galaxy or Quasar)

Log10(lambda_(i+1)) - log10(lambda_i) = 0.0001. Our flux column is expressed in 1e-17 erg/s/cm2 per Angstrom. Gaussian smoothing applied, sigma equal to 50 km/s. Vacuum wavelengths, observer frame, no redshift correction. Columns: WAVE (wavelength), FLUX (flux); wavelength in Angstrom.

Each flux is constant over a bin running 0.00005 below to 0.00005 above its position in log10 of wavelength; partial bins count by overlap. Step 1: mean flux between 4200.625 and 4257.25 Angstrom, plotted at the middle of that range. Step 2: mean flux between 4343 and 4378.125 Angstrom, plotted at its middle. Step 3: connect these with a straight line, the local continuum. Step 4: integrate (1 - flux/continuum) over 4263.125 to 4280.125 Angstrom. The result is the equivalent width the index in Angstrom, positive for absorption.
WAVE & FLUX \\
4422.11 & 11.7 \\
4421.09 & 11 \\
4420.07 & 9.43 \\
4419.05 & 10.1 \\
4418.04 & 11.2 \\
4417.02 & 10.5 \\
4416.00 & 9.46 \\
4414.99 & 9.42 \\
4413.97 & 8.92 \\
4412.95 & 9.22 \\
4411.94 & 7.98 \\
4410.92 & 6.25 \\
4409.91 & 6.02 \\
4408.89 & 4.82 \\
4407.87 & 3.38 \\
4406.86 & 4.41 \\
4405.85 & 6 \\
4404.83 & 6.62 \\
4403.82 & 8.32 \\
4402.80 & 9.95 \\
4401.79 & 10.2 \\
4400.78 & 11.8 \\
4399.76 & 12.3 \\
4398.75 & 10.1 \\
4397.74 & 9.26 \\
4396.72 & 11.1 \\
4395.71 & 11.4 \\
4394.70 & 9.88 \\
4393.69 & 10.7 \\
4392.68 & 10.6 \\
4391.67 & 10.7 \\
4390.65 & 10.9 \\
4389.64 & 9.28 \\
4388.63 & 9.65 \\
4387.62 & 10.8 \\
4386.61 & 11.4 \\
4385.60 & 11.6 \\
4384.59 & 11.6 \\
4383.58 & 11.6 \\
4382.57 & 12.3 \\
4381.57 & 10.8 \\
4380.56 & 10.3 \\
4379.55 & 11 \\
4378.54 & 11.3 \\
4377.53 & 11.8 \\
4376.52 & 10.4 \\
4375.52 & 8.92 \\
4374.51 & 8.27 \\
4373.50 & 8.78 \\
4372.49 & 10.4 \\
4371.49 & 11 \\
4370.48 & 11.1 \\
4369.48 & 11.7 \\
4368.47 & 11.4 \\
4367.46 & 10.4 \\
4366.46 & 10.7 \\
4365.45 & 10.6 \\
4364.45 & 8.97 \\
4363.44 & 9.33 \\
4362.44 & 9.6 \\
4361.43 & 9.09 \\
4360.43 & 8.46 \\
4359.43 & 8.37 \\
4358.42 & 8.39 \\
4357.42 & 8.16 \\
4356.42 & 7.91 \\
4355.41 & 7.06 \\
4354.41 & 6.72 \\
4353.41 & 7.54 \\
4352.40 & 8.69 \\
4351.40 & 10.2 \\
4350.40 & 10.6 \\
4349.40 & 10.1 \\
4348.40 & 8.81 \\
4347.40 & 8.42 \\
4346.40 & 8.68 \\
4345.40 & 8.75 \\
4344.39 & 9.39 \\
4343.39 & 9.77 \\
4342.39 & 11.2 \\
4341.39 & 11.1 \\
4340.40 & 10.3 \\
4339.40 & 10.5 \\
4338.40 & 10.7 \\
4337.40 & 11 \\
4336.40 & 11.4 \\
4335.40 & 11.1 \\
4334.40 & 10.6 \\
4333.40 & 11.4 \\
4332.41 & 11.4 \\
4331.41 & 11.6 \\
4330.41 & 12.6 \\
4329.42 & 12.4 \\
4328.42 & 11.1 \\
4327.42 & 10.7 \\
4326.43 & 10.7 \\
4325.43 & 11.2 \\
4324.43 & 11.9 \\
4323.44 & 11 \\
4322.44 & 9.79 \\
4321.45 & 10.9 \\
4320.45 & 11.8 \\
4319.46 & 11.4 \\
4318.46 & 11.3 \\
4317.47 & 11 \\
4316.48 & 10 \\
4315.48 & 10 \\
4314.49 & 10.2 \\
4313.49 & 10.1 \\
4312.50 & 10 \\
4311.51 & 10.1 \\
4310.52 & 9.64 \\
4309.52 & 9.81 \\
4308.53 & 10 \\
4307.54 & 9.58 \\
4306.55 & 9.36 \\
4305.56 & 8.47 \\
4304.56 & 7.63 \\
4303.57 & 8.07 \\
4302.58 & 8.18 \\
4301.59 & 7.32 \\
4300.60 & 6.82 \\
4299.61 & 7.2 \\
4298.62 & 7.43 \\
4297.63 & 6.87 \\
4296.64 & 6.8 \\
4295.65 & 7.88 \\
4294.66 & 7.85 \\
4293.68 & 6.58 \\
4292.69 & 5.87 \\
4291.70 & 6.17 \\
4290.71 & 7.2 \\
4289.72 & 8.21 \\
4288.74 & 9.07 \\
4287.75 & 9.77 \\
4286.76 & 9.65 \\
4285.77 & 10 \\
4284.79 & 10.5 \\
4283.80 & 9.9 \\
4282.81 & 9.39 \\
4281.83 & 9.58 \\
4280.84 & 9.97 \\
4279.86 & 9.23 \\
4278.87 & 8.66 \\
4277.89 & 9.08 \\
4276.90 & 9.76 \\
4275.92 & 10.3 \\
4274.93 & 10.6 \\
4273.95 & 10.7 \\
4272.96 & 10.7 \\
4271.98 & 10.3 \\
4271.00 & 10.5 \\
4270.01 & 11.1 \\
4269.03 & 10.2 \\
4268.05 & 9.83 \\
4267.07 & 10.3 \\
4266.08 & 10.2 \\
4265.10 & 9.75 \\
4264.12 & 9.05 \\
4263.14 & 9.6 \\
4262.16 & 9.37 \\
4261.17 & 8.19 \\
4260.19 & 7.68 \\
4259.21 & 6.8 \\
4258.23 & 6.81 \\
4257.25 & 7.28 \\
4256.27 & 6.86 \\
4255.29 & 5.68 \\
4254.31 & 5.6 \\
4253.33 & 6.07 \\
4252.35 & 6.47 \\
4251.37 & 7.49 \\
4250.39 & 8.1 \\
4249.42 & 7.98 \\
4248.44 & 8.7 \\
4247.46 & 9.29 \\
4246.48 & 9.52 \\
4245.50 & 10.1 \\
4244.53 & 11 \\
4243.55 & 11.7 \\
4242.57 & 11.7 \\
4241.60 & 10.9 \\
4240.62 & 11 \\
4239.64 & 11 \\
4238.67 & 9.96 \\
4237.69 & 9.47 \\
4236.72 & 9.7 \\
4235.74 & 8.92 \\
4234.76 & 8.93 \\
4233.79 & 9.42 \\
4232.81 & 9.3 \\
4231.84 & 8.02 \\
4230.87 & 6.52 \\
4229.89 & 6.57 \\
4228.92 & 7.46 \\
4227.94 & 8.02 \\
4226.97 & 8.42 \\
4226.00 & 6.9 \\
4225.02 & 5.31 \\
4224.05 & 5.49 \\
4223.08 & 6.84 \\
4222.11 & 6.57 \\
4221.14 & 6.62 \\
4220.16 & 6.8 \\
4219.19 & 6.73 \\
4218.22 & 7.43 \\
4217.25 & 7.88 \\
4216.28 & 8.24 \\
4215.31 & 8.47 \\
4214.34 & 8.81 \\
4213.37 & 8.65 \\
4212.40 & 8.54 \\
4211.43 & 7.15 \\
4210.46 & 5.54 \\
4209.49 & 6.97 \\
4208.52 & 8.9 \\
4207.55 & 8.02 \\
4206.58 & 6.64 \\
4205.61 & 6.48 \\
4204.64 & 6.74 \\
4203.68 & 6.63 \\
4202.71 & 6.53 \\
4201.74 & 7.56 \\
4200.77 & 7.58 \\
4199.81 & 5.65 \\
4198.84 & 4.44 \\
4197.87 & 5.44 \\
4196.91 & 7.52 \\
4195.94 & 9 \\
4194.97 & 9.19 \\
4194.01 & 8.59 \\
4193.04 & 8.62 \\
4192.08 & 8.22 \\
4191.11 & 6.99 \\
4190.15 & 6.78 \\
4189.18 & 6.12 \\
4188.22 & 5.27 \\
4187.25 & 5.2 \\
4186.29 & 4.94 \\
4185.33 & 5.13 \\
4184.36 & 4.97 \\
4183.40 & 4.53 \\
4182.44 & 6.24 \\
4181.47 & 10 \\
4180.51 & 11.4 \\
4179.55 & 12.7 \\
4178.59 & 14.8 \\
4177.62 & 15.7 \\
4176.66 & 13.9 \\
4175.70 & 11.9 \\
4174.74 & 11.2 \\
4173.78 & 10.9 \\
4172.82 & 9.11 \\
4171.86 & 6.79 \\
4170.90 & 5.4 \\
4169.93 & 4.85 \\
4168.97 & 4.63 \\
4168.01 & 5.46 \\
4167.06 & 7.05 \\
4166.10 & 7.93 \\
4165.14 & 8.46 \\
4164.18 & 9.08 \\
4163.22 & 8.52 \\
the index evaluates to -3.2 Angstrom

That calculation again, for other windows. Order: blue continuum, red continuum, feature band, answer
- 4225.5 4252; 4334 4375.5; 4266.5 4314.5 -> 1.6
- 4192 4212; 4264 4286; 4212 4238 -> 1.0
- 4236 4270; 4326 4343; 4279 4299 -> 3.0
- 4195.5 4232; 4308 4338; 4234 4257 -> -2.2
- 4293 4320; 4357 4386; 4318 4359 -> -3.0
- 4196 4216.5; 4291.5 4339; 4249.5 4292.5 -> -0.7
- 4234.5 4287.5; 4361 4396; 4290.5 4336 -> 1.3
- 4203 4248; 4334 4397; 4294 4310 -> 2.0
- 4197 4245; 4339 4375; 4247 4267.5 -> 0.9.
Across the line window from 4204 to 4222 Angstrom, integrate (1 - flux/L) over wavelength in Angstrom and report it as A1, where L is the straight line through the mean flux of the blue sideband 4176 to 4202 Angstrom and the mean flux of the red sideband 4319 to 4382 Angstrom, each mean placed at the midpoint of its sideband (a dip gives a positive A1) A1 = 1.95 Angstrom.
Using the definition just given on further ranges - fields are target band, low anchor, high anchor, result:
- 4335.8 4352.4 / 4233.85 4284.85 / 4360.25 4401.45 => 0.2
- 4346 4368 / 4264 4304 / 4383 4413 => 0.5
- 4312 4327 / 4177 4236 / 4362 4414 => -3.1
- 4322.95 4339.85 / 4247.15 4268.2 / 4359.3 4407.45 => -3.7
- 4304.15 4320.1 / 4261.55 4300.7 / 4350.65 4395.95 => -1.0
